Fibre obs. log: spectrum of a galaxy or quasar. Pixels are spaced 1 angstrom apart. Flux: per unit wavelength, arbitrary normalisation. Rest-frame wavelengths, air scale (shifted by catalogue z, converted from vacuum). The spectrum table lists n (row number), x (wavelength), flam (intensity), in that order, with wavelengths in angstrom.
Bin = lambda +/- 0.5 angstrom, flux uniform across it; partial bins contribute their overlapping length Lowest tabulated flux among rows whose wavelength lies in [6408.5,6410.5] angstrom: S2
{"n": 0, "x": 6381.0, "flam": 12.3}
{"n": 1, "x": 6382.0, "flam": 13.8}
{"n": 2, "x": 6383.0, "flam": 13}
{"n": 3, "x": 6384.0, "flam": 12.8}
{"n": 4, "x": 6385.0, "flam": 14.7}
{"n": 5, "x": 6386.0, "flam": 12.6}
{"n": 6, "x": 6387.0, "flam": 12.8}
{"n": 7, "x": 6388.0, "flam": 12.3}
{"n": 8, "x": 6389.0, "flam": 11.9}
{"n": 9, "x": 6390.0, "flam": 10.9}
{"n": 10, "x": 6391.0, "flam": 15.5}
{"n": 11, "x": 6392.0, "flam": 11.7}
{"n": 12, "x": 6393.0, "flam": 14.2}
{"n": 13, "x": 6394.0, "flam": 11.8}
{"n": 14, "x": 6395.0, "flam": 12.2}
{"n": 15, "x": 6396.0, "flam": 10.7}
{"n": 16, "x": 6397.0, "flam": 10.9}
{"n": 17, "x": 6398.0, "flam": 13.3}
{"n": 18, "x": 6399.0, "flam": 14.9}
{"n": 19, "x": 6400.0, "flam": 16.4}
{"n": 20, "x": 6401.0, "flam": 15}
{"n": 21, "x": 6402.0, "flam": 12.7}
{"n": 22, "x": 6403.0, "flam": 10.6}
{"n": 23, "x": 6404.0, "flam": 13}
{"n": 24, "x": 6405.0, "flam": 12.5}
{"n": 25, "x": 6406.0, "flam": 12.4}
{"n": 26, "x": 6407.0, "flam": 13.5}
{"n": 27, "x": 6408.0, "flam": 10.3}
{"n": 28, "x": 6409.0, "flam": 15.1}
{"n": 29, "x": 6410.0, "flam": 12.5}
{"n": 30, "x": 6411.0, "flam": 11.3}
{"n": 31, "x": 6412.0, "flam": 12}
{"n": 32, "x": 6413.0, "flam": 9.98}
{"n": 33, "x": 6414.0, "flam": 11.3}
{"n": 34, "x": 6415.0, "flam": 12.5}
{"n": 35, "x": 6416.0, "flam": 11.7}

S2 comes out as 12.5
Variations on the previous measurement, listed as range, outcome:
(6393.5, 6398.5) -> 10.7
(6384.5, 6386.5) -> 12.6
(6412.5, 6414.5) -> 9.98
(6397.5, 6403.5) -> 10.6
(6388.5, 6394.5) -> 10.9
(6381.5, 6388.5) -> 12.3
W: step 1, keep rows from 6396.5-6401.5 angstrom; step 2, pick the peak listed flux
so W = 16.4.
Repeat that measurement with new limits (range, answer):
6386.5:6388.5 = 12.8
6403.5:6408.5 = 13.5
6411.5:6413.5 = 12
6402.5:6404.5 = 13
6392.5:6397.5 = 14.2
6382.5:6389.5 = 14.7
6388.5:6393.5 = 15.5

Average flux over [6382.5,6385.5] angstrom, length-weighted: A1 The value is 13.5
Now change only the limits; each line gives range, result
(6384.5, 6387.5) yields 13.4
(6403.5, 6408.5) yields 12.3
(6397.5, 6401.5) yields 14.9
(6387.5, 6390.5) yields 11.7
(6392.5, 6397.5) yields 12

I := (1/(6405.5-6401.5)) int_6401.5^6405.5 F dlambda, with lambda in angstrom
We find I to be 12.2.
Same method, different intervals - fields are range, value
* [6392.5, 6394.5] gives 13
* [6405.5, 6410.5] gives 12.8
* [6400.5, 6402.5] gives 13.8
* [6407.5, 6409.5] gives 12.7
